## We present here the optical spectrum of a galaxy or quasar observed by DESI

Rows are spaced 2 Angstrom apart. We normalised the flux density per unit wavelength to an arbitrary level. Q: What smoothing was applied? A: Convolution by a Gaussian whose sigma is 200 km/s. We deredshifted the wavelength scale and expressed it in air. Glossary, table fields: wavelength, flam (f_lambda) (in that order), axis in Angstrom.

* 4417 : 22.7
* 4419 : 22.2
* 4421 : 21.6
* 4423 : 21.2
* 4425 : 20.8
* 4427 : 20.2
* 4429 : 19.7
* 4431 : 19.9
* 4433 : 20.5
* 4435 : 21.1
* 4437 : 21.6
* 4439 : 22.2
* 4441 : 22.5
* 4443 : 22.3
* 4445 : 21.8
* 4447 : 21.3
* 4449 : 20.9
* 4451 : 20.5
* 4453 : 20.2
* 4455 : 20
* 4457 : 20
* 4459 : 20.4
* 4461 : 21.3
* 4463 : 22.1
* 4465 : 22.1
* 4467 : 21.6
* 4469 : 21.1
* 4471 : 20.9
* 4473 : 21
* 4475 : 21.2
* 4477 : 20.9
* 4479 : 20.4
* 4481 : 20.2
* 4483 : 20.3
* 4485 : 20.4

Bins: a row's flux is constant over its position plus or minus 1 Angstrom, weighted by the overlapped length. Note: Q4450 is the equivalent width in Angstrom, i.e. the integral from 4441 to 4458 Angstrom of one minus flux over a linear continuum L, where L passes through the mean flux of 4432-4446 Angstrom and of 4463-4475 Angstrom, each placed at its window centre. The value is 0.50 Angstrom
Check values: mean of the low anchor 21.7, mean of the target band 21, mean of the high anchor 21.4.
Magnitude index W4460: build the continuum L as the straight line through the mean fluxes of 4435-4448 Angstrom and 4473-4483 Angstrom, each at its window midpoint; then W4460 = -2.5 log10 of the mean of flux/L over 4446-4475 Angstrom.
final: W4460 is 0.01 mag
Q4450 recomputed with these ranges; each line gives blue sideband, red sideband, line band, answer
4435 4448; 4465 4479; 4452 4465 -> 0.4 Angstrom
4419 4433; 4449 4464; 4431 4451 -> -0.7 Angstrom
